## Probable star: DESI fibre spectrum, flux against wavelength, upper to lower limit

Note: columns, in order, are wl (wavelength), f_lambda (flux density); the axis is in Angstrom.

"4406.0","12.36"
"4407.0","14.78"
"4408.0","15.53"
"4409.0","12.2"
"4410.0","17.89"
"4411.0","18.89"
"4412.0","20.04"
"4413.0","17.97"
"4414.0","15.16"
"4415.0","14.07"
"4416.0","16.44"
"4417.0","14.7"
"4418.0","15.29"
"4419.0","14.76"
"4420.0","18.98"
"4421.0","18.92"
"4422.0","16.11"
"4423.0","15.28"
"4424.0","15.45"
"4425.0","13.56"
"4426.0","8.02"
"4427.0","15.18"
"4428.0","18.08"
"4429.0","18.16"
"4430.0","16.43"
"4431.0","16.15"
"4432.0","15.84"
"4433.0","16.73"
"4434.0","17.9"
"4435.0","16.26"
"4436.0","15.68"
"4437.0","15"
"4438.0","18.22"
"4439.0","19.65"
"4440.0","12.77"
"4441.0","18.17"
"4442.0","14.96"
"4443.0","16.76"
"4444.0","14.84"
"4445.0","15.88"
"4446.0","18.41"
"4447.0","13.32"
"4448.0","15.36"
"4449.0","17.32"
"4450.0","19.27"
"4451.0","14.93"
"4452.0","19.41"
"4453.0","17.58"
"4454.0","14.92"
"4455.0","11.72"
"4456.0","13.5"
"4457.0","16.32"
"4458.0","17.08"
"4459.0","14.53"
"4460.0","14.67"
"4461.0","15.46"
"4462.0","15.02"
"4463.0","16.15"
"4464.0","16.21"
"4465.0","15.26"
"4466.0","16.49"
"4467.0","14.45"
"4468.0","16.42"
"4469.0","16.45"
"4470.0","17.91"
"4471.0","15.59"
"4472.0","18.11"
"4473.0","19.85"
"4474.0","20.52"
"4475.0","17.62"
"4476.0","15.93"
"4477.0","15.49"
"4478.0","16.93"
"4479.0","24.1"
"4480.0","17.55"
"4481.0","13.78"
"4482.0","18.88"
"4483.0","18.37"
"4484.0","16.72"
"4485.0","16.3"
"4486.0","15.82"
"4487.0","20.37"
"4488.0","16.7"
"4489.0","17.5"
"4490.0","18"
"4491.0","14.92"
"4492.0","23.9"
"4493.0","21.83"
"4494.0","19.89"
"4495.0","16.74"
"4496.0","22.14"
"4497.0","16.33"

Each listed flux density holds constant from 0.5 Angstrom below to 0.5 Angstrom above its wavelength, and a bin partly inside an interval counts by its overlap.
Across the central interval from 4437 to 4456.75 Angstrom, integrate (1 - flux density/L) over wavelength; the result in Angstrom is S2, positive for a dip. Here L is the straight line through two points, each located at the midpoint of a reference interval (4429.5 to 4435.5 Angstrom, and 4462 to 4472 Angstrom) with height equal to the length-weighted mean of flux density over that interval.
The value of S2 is 0.3 Angstrom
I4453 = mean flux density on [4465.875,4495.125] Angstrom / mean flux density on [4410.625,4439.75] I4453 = 1.09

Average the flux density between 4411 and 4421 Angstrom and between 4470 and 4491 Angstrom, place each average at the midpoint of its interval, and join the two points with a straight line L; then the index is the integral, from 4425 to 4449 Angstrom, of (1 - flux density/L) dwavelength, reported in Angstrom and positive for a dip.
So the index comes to 1.4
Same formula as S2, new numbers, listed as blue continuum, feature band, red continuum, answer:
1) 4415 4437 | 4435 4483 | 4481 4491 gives 0.4 Angstrom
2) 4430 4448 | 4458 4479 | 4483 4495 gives 1.0 Angstrom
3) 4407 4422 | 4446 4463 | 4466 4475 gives 1.3 Angstrom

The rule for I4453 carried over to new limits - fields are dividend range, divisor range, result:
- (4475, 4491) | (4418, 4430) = 1.11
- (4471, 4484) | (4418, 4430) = 1.14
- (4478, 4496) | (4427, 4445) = 1.11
